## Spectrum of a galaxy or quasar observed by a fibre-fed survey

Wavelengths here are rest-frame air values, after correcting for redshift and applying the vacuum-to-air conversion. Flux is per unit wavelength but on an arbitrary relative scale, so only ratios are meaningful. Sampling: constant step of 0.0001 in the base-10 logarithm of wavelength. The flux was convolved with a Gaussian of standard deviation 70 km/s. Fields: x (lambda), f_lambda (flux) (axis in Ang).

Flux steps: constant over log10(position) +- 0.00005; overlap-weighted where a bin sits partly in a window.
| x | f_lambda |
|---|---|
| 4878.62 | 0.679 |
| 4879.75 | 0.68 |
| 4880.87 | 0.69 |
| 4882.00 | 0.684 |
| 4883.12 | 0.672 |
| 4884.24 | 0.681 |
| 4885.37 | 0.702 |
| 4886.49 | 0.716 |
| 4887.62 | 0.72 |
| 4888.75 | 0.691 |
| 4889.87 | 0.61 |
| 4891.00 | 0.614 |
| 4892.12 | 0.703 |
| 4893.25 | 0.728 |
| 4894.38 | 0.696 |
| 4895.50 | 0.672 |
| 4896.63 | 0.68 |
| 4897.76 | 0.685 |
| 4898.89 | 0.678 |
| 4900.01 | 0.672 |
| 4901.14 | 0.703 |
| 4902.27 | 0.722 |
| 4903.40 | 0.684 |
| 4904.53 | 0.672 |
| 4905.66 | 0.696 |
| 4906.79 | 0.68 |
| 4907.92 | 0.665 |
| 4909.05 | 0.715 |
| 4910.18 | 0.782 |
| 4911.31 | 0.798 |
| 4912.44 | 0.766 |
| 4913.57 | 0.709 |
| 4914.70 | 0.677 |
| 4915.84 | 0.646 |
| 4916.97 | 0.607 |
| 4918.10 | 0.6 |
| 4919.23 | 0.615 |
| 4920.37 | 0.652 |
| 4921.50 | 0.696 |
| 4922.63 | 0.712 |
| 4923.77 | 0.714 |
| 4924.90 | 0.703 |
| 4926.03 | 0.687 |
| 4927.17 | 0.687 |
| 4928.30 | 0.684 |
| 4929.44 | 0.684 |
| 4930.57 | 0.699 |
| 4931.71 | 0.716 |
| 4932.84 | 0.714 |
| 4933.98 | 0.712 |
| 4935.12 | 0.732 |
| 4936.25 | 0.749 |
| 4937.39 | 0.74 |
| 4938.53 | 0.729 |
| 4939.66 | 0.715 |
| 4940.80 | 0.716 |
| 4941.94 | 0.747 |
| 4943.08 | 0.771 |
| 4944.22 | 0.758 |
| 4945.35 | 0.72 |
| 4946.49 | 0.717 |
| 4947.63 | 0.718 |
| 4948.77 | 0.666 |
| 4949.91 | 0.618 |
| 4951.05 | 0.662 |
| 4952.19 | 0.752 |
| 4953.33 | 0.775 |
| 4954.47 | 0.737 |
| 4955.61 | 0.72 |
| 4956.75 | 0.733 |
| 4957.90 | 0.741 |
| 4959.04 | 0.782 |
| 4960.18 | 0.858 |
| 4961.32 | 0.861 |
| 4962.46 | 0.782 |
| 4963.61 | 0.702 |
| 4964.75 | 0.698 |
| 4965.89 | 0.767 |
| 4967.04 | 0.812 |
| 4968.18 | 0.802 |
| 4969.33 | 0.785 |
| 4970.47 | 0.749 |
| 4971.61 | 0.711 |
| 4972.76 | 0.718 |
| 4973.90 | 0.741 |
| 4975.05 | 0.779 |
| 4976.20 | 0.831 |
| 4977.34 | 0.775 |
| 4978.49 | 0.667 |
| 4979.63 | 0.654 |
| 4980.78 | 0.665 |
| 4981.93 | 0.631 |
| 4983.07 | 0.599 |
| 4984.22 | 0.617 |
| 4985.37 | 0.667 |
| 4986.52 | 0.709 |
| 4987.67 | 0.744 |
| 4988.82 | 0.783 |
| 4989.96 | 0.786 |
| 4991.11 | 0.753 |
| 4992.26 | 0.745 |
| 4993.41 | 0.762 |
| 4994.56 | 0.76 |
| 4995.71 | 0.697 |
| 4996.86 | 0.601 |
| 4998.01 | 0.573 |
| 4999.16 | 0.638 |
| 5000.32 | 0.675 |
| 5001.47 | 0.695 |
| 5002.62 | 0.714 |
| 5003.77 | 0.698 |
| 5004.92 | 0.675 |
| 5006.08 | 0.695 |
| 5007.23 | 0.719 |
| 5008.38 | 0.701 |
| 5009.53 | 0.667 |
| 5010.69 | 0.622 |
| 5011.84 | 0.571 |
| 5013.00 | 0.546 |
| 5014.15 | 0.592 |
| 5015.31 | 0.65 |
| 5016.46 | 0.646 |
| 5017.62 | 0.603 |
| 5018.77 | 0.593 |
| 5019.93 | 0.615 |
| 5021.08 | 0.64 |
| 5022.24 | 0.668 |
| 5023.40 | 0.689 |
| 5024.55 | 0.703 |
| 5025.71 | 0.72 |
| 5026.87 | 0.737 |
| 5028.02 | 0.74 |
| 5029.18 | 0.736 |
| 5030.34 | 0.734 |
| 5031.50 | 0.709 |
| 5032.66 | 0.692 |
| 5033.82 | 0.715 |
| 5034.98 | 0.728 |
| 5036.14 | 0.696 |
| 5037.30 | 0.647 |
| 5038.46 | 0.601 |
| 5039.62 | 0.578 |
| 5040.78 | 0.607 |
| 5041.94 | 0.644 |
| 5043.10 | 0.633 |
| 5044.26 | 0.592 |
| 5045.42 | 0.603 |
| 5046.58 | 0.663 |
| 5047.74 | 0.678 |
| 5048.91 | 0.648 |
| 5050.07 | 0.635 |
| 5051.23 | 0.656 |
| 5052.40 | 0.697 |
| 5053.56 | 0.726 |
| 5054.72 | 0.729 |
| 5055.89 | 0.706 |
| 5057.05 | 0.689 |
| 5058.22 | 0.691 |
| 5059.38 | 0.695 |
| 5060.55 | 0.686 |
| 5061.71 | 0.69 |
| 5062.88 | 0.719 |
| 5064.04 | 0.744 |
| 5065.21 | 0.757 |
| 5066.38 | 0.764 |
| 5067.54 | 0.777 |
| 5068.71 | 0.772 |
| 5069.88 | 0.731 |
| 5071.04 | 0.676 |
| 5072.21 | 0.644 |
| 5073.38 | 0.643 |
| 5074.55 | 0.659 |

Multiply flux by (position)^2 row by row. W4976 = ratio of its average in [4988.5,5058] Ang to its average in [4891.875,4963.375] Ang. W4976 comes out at 0.98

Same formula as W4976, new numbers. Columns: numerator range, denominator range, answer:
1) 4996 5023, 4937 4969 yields 0.89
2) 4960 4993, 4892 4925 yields 1.10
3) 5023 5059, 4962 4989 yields 0.96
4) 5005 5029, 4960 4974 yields 0.88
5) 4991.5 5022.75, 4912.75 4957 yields 0.96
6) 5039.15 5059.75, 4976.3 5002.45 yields 0.97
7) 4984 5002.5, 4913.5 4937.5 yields 1.05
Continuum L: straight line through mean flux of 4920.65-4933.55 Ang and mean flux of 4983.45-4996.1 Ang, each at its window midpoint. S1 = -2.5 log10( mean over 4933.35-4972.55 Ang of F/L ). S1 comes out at -0.05 mag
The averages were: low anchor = 0.699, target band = 0.742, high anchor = 0.728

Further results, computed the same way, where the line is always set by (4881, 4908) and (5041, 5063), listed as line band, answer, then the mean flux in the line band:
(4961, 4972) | -0.13 mag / 0.766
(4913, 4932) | 0.01 mag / 0.675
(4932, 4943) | -0.08 mag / 0.73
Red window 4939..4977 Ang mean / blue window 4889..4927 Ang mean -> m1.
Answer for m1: 1.09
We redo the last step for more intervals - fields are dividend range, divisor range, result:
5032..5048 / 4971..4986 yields 0.93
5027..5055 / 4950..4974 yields 0.89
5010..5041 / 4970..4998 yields 0.93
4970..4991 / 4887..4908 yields 1.04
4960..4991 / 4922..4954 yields 1.03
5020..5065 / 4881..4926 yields 0.99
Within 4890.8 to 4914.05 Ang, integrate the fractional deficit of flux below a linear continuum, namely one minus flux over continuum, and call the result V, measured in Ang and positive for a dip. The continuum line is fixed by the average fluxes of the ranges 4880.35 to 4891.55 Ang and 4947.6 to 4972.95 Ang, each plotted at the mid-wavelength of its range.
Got -0.3 Ang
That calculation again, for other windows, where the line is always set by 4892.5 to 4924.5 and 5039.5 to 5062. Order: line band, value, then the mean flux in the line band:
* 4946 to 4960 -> -0.8 Ang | 0.722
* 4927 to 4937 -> -0.4 Ang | 0.71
